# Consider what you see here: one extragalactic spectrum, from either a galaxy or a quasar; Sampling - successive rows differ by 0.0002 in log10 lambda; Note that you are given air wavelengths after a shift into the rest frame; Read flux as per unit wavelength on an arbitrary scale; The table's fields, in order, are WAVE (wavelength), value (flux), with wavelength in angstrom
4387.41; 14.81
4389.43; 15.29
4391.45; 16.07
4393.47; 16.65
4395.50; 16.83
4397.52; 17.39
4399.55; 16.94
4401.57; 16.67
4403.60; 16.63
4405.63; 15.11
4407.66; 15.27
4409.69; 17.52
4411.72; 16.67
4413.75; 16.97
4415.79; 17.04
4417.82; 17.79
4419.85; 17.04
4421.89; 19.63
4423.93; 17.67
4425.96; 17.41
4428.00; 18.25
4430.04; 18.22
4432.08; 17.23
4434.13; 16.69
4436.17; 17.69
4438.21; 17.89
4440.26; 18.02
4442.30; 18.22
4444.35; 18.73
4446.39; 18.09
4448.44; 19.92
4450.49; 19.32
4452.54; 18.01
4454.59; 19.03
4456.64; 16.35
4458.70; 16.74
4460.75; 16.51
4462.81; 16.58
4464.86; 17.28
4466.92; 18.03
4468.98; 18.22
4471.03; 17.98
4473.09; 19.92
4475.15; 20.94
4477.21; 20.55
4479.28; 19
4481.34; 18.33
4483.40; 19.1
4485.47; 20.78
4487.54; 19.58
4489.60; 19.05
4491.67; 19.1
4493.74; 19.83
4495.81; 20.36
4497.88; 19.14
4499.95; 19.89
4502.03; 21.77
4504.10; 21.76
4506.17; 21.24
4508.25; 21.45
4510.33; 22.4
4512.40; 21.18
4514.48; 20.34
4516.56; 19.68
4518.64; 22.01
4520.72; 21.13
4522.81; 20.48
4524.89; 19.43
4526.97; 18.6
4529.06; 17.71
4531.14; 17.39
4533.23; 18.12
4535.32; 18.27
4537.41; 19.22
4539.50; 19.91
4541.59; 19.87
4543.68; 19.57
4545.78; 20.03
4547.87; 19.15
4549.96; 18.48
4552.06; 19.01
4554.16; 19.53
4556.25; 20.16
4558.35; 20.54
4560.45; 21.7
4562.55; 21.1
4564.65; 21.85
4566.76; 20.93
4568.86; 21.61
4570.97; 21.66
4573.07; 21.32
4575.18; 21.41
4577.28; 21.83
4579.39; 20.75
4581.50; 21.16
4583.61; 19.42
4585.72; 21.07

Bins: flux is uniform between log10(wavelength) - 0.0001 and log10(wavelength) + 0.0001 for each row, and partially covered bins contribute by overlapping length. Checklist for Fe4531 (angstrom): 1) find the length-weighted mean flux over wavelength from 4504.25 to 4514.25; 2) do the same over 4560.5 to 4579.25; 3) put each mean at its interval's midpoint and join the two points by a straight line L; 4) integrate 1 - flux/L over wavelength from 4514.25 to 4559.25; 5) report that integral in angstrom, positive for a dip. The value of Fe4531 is 4.2 angstrom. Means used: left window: 21.5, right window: 21.4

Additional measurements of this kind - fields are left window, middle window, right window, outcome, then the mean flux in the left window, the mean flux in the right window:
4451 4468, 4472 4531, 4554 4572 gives -4.0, 17.4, 21.1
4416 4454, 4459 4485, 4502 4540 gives 0.6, 18.1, 20.1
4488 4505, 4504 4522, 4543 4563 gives -1.1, 20.1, 19.9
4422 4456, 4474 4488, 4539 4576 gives -0.6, 18.2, 20.4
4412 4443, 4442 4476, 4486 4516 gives 1.2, 17.7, 20.5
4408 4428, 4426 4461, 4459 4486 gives 0.1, 17.5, 18.6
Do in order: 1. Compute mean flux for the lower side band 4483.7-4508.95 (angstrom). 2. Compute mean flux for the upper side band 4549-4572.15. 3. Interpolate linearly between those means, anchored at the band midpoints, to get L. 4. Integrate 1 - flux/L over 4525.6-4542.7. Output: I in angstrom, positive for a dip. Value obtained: 1.5 angstrom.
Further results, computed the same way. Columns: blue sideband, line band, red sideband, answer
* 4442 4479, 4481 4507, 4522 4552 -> -1.92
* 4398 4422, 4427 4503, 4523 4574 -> -2.64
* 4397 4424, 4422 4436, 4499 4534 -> -0.12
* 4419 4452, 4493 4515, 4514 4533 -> -1.87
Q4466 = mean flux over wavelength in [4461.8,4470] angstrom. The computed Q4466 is 17.5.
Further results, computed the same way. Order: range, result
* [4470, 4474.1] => 19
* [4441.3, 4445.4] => 18.5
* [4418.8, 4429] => 18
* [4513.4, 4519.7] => 20.7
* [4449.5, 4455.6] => 18.8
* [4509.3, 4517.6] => 20.9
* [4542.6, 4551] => 19.3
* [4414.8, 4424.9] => 17.8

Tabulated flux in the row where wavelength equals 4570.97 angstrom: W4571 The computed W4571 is 21.66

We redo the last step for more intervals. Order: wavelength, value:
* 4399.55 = 16.94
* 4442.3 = 18.22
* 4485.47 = 20.78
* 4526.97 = 18.6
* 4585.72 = 21.07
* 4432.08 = 17.23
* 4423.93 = 17.67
